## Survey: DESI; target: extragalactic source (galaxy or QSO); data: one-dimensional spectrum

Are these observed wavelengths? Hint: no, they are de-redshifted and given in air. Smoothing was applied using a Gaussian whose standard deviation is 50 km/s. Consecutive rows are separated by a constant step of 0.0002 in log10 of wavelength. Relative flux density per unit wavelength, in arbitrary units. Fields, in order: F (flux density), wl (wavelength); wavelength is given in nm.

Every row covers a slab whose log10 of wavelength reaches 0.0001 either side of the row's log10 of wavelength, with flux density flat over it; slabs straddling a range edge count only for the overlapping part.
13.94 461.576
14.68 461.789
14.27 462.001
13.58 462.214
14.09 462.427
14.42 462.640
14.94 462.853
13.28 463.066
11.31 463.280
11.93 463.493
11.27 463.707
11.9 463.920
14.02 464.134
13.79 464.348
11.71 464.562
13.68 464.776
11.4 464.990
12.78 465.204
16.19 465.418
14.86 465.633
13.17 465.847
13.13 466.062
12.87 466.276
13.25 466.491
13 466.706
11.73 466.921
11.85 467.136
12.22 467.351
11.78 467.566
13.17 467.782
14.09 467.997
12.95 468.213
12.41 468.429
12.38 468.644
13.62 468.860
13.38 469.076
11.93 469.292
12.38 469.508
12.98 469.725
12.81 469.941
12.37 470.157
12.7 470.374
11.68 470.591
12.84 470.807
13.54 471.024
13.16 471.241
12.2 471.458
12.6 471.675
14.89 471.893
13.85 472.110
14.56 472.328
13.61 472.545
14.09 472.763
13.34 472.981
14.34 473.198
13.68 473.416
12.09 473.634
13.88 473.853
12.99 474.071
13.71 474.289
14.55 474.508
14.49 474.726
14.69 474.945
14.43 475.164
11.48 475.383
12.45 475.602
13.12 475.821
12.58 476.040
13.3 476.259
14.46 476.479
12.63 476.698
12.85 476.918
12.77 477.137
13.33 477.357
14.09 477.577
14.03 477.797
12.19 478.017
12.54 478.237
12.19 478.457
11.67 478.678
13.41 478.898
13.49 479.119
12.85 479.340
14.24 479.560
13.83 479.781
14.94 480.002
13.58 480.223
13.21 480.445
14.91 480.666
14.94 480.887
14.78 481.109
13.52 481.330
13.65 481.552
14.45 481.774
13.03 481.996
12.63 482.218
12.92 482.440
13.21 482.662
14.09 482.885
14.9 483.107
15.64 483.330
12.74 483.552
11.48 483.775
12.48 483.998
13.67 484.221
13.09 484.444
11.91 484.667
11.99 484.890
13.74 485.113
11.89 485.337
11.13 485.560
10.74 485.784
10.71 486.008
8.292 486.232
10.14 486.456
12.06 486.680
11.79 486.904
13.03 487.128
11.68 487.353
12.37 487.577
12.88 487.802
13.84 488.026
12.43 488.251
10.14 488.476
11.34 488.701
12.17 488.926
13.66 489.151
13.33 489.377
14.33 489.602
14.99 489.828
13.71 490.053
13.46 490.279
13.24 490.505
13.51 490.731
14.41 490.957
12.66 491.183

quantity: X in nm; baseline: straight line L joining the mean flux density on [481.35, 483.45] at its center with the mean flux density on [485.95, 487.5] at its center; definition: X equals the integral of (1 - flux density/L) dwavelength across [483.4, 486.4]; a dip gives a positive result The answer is 0.11 nm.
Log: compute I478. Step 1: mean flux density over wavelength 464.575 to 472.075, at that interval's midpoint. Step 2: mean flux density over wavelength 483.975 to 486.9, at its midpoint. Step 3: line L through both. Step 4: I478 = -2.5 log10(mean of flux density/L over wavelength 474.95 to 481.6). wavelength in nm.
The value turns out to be -0.10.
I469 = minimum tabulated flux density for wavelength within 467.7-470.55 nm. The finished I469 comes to 11.93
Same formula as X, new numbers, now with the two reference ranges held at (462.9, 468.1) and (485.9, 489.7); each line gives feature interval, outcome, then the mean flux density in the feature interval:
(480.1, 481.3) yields -0.19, 14.2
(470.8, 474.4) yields -0.26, 13.5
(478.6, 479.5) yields -0.05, 13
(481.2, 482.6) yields -0.13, 13.4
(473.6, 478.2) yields -0.32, 13.3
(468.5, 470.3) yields 0.00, 12.7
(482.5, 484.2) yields -0.18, 13.5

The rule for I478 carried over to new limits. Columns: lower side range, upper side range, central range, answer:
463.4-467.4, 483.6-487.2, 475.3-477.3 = -0.05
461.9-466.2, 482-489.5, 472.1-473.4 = -0.08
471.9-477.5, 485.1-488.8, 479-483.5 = -0.12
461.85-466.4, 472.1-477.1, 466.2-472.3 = 0.05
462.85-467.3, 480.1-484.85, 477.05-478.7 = 0.04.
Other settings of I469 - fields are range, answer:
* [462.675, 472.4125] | 11.27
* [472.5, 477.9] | 11.48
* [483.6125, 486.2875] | 8.292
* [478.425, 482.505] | 11.67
